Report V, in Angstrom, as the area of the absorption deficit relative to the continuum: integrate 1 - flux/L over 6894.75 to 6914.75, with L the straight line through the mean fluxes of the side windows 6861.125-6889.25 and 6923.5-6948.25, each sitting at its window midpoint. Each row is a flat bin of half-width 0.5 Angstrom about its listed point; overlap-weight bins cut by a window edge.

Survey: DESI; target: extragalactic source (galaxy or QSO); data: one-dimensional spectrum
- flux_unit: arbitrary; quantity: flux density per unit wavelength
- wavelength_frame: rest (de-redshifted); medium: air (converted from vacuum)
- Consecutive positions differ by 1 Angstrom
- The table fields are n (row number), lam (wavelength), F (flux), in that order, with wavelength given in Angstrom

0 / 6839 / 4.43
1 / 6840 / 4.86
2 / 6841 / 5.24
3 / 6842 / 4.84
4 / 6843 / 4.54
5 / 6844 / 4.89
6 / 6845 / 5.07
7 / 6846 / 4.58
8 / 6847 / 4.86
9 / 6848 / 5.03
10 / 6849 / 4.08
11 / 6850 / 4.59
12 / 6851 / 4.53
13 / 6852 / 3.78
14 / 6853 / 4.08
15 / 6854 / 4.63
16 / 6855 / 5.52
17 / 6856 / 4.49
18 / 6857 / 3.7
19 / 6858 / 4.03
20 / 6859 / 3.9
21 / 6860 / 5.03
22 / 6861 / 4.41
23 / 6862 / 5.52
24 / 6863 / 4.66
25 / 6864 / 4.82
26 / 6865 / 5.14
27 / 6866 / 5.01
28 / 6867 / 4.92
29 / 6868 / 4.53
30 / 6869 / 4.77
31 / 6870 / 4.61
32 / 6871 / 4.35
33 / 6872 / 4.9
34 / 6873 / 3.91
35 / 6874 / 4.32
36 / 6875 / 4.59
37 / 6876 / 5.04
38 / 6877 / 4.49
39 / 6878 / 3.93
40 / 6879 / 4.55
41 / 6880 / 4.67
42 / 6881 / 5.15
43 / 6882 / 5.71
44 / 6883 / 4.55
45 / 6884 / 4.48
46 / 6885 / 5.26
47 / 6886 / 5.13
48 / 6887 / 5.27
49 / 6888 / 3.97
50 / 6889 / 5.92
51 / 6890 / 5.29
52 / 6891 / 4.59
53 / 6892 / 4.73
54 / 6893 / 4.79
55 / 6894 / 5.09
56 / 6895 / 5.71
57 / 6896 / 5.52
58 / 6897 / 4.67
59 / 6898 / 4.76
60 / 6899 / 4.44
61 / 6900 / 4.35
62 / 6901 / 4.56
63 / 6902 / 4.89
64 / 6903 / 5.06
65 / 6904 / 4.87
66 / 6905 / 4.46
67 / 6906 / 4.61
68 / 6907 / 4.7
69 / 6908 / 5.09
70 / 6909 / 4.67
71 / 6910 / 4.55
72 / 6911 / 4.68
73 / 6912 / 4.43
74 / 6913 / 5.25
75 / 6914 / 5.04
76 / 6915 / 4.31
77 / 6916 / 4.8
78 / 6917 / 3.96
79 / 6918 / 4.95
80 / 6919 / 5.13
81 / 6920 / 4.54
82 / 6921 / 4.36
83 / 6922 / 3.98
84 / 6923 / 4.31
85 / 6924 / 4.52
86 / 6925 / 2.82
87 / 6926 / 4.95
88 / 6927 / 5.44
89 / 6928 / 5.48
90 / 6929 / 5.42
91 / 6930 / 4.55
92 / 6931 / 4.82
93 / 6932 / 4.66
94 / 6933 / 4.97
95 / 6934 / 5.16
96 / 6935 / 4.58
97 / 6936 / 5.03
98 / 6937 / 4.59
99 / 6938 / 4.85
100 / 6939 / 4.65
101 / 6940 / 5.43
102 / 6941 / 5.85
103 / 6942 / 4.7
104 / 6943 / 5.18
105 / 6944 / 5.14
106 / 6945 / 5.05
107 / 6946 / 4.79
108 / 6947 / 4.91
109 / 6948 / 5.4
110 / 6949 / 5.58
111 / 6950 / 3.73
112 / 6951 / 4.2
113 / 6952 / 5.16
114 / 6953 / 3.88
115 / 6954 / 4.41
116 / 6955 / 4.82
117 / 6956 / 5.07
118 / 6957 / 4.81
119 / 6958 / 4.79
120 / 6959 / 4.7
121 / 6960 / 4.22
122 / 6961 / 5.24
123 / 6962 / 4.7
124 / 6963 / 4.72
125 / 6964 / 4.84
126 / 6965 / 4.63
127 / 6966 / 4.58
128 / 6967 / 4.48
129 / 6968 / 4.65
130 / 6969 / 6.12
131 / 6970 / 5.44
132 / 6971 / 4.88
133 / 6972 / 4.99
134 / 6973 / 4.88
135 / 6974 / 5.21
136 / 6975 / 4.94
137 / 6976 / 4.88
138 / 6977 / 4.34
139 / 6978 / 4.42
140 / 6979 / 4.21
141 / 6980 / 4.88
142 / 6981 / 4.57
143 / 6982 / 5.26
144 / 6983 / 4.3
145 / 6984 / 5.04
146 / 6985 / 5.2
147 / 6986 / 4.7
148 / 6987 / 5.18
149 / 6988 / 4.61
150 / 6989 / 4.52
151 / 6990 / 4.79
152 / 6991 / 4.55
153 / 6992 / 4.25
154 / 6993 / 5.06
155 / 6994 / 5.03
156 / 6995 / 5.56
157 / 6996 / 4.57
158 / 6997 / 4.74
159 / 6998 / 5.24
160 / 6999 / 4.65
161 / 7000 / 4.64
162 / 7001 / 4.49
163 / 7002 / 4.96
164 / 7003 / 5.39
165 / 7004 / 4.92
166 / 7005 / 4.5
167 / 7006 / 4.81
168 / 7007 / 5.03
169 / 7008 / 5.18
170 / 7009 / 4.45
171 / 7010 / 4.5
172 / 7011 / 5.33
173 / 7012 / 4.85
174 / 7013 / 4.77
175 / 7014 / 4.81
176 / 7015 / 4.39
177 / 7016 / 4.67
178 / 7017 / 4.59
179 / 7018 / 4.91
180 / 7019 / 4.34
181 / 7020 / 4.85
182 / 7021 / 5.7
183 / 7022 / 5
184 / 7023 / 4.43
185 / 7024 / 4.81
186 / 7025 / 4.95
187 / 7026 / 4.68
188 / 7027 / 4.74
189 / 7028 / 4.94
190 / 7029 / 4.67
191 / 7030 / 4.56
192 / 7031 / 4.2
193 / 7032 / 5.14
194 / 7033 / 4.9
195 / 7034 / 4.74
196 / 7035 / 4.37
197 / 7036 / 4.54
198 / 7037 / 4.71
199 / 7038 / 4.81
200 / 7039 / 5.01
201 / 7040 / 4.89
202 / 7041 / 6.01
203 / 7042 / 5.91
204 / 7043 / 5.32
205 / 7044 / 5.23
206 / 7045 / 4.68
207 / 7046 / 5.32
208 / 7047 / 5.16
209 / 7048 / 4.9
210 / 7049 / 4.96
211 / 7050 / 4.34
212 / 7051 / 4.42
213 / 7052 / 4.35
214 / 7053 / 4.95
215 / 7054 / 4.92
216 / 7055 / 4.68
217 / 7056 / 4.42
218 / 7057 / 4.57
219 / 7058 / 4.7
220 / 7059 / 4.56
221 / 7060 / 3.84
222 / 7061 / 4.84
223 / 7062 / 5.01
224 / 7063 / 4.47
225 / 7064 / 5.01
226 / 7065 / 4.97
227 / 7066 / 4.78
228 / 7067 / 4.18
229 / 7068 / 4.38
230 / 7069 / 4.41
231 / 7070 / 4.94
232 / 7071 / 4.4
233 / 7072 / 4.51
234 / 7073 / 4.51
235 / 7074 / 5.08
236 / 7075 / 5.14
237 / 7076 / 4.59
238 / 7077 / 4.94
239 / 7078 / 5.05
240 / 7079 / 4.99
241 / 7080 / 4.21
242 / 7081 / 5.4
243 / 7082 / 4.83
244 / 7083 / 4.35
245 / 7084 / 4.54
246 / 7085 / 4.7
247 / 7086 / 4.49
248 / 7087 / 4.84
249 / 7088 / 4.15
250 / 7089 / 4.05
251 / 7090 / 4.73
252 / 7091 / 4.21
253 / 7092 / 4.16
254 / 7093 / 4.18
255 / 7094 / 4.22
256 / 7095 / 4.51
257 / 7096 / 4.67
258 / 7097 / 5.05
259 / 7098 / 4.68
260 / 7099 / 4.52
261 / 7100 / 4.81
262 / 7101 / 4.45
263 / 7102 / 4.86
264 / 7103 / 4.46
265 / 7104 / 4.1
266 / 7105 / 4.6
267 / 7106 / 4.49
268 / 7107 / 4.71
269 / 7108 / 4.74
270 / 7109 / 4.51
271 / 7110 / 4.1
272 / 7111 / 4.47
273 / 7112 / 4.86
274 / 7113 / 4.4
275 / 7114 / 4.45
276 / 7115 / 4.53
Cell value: 0.18 Angstrom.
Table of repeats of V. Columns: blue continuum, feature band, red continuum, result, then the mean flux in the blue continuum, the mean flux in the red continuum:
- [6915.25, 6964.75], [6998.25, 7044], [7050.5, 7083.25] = -1.35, 4.77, 4.68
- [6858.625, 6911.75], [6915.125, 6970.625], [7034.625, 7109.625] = -0.42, 4.79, 4.69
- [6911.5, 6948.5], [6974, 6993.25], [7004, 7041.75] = 0.33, 4.81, 4.81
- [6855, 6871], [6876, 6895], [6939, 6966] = -0.77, 4.65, 4.84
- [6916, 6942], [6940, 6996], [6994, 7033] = -0.62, 4.76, 4.82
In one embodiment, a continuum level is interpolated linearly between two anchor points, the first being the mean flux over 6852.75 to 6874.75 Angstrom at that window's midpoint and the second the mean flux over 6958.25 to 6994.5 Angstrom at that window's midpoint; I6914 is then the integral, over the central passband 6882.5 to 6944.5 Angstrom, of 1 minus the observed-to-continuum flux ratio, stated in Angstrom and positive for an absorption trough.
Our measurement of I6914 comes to -1.6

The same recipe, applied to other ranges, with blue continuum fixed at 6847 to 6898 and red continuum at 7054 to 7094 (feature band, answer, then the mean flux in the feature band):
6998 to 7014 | -0.7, 4.84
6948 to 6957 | 0.0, 4.66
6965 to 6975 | -0.7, 5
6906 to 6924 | 0.3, 4.63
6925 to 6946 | -1.2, 4.97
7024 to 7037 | -0.2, 4.71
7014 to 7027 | -0.4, 4.78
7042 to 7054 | -0.8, 4.92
